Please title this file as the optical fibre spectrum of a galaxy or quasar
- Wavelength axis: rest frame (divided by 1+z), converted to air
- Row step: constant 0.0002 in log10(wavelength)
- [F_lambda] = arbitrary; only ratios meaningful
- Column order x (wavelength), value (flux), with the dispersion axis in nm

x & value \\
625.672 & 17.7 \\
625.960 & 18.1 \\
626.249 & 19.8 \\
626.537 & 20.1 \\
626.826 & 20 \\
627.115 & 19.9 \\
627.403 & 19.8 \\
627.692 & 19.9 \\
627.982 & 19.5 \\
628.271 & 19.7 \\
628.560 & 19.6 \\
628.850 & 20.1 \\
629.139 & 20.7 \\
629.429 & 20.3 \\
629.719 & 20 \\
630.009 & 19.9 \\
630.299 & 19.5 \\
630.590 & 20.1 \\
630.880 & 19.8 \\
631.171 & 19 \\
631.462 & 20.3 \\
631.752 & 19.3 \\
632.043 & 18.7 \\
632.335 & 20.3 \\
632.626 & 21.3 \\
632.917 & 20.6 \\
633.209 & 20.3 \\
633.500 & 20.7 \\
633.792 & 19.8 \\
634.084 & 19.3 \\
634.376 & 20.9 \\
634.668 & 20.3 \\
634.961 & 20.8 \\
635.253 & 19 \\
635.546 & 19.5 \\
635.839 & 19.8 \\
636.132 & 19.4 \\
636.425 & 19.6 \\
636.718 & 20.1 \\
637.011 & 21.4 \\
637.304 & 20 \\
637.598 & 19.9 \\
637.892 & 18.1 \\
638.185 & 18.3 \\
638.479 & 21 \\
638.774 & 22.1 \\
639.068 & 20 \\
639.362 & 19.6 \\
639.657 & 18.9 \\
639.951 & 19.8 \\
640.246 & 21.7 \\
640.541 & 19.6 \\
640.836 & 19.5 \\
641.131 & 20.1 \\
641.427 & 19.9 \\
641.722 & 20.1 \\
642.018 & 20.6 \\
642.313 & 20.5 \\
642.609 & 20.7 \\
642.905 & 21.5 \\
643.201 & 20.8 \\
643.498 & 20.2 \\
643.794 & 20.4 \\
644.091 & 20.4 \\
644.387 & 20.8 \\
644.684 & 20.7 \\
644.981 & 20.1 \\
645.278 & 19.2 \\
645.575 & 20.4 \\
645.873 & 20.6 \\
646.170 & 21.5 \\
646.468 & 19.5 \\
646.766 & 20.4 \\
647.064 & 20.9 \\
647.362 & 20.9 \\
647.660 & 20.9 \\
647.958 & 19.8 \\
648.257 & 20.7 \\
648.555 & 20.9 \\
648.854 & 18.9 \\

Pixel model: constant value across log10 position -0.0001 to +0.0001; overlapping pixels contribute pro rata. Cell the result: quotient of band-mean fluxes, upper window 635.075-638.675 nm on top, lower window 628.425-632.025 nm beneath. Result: 0.99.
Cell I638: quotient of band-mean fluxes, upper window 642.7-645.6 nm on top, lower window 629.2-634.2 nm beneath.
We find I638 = 1.02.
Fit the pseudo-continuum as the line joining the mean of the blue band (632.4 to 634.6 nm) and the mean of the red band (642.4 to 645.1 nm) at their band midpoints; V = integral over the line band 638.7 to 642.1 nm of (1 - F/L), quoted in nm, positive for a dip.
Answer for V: 0.07 nm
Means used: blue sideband 20.4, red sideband 20.6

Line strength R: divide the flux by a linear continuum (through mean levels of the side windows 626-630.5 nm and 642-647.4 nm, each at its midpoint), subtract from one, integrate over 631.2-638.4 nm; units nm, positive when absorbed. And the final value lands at 0.08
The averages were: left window 19.9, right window 20.5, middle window 19.9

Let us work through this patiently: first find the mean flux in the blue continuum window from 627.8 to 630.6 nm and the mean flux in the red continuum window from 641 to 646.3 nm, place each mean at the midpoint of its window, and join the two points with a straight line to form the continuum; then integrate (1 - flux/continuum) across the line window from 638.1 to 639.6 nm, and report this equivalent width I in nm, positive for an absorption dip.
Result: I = 0.01 nm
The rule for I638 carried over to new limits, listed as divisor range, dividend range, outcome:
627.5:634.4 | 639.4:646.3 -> 1.02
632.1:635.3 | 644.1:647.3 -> 1.01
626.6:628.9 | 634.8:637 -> 1.00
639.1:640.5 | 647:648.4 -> 1.03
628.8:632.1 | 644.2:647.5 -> 1.03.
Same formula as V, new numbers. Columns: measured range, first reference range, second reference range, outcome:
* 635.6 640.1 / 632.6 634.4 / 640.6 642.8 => 0.09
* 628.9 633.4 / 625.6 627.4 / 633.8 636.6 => -0.09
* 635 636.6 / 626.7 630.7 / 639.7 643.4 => 0.05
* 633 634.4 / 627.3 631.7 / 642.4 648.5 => -0.01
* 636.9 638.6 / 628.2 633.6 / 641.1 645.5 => 0.04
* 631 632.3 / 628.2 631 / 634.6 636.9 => 0.03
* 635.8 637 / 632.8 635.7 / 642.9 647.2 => 0.02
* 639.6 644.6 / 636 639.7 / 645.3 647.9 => -0.03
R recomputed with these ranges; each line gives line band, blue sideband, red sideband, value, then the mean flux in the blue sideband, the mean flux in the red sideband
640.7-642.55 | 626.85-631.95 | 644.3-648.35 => 0.01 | 19.8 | 20.4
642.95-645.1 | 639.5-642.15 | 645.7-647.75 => -0.02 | 20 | 20.7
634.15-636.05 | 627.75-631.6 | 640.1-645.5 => 0.01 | 19.9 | 20.4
